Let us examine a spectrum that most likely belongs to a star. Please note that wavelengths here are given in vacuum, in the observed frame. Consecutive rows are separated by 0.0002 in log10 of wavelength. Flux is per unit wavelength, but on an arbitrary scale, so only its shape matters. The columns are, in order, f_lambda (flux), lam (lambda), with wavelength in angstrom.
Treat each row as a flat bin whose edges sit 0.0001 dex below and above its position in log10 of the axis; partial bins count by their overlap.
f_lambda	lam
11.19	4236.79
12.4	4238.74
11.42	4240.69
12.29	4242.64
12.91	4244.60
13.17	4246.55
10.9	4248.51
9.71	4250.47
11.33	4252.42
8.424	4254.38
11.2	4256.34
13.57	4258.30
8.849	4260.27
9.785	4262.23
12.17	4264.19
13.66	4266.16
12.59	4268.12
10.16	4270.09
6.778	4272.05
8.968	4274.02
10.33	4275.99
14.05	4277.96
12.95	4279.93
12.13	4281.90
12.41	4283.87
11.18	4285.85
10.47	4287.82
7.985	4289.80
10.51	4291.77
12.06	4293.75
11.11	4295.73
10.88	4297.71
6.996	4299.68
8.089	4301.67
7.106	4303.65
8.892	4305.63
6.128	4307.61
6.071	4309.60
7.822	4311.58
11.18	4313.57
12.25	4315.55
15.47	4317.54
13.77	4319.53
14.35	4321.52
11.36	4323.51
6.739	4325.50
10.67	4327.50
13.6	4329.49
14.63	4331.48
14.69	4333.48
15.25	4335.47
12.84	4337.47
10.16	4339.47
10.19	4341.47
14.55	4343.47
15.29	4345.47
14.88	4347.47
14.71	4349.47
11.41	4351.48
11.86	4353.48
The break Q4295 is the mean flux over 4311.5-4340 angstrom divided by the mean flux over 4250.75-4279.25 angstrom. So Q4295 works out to 1.15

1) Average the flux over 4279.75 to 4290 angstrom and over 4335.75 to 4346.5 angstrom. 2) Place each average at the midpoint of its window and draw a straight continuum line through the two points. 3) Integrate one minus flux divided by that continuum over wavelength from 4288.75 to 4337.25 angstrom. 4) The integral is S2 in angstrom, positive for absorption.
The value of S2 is 5.3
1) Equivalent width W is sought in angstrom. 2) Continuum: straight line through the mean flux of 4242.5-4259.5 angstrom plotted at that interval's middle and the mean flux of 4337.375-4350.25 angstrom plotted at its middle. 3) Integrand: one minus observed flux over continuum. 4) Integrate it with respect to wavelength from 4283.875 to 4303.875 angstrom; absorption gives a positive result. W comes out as 3.9 angstrom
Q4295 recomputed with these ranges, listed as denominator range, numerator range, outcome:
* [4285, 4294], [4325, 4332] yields 1.12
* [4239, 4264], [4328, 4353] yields 1.20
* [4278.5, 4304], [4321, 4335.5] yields 1.19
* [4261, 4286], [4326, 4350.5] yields 1.18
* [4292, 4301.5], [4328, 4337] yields 1.41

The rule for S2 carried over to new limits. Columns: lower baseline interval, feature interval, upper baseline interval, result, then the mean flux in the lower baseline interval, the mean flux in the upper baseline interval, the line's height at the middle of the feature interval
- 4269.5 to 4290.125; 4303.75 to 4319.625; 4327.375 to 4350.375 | 3.2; 10.8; 13.6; 12.3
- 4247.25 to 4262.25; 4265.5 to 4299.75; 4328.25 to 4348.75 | 1.9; 10.6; 13.6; 11.6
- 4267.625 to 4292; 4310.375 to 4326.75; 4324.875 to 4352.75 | 0.9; 10.8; 12.9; 12.2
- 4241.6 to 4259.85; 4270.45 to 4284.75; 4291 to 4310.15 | -1.5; 11.4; 8.82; 10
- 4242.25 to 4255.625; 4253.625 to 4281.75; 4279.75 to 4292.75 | 0.2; 11.2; 11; 11.1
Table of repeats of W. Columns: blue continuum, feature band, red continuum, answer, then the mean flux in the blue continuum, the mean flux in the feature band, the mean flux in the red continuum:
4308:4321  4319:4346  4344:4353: -0.2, 11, 12.7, 14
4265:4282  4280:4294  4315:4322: 1.2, 11.3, 11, 14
